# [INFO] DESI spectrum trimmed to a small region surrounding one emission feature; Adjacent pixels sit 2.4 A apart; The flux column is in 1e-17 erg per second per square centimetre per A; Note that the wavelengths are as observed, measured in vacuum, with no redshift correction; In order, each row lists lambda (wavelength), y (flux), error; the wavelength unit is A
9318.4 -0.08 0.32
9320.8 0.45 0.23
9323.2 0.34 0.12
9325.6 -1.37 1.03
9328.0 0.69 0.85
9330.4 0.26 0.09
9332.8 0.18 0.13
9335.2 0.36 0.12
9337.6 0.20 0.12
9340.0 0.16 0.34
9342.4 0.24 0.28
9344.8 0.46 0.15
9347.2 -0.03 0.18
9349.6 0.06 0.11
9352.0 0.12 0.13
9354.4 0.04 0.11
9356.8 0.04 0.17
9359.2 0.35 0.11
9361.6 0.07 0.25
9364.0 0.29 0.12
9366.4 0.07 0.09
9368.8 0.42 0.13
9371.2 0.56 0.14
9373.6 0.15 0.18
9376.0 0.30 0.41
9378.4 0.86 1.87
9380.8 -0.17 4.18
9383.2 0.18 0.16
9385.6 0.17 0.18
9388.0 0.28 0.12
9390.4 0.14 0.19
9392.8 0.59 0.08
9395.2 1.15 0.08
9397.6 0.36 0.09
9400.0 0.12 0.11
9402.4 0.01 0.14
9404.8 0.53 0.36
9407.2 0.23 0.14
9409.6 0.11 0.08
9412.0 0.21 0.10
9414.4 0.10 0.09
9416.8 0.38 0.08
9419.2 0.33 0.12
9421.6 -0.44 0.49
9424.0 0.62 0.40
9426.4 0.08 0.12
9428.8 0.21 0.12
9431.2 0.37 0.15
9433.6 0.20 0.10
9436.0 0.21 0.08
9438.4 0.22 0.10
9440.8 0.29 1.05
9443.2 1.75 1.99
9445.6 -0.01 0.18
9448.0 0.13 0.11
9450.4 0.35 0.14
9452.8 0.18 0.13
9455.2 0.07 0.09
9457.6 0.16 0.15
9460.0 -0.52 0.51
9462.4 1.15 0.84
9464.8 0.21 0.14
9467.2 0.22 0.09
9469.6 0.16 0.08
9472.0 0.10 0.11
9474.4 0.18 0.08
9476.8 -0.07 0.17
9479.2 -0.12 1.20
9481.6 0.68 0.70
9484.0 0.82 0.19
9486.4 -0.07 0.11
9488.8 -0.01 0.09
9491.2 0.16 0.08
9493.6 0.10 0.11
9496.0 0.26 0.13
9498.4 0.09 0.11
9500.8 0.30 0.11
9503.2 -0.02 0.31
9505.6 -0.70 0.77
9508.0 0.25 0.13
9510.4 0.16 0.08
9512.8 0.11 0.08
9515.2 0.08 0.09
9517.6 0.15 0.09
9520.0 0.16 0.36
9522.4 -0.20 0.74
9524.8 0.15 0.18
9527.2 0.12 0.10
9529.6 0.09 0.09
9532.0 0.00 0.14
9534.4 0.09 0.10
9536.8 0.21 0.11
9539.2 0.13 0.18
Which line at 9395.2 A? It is [O III] 5007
